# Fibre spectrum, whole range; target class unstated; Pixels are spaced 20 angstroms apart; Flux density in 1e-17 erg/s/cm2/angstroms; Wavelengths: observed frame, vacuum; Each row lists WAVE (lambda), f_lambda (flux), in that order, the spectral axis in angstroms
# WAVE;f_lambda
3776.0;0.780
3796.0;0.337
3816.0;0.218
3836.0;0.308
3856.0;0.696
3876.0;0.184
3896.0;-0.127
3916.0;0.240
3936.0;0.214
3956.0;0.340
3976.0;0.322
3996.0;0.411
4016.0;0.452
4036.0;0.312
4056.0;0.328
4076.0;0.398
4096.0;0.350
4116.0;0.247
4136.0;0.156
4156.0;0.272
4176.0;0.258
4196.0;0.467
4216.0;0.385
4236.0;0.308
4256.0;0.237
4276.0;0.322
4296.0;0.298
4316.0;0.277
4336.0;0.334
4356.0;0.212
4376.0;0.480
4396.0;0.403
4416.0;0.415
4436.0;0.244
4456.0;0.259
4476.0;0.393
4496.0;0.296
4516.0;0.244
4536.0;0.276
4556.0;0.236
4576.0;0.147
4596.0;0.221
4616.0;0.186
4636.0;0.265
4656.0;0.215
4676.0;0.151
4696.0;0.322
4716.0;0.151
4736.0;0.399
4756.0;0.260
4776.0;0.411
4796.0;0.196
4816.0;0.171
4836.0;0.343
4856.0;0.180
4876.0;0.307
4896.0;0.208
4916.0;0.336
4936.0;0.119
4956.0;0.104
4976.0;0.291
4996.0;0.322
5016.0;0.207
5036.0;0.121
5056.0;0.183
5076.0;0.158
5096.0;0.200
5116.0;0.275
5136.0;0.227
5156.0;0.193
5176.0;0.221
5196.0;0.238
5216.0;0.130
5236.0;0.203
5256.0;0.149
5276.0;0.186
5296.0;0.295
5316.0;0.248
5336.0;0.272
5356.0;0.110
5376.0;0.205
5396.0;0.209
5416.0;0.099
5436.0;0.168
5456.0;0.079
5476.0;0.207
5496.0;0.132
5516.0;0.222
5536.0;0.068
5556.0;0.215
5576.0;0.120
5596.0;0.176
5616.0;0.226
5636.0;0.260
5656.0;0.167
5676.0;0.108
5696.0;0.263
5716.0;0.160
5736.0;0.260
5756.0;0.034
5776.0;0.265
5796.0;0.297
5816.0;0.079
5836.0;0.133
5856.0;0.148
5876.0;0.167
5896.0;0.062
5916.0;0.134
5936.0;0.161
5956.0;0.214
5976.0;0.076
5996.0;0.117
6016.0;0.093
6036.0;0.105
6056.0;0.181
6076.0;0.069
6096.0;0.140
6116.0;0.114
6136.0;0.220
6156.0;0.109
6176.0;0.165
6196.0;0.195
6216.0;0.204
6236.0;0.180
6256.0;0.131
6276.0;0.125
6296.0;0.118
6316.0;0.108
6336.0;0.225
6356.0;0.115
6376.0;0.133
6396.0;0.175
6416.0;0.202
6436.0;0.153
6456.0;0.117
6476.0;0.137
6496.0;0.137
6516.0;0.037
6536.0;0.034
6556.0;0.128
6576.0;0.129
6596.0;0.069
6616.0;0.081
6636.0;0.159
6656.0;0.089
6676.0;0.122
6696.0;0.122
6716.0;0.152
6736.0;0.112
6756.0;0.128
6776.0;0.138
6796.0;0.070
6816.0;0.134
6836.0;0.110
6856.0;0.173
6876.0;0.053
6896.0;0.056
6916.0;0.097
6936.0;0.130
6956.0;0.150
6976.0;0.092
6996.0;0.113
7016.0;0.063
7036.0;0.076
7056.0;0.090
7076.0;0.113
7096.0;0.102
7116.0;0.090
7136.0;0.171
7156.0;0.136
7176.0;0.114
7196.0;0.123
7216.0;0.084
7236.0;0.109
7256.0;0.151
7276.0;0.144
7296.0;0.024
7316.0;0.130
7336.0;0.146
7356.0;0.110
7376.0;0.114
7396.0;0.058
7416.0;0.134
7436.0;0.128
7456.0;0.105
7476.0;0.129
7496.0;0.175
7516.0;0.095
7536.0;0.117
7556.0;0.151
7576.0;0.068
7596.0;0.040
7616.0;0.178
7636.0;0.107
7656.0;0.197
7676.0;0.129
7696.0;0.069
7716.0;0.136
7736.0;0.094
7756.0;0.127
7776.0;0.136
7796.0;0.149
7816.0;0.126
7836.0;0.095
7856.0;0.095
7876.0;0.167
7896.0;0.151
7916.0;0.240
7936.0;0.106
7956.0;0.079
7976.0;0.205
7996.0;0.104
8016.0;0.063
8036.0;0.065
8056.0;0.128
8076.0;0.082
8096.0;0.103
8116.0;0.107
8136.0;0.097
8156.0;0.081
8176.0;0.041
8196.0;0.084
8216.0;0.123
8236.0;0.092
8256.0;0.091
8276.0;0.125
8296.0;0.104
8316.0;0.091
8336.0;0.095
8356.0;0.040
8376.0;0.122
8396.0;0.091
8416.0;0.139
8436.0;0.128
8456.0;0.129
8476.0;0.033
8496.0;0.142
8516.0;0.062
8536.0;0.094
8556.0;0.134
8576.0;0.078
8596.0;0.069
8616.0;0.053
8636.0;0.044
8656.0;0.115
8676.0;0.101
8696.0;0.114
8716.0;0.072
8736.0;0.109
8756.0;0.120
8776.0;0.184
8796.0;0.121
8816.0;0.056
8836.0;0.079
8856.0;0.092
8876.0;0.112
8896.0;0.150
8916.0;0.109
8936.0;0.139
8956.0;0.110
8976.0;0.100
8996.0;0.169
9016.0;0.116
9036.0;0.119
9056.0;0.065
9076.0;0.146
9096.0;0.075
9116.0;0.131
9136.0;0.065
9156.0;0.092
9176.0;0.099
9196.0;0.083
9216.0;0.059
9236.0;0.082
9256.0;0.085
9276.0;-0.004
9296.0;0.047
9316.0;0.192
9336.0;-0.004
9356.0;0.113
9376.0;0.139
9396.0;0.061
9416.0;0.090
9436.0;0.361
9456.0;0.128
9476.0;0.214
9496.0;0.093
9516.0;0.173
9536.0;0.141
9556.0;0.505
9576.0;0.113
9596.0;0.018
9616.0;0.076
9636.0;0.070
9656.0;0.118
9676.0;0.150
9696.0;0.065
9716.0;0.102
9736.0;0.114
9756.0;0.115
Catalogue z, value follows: 1.56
